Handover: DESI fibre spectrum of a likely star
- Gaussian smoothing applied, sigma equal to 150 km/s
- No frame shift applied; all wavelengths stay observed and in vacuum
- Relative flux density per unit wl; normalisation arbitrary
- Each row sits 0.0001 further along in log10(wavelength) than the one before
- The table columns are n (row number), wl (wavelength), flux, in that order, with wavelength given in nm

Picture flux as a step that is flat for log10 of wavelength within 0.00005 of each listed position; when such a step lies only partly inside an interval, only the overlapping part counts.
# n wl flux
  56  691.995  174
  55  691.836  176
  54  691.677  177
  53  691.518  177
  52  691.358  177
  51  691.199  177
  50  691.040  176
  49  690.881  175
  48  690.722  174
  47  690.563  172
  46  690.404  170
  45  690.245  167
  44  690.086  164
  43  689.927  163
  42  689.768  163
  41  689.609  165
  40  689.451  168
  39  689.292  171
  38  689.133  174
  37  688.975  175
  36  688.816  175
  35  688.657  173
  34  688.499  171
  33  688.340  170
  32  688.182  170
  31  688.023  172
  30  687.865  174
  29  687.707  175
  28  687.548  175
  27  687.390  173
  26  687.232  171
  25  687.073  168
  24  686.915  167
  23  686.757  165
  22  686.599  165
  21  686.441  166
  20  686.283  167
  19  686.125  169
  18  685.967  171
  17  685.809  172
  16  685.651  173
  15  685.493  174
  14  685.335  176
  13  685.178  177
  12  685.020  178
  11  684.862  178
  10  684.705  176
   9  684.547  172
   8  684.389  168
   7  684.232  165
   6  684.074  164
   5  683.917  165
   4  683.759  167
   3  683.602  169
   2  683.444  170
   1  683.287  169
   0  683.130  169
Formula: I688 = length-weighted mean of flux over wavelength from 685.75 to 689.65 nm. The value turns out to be 171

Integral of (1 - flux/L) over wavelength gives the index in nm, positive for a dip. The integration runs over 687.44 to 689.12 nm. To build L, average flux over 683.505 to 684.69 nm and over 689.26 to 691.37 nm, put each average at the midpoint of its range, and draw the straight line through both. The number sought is -0.04 nm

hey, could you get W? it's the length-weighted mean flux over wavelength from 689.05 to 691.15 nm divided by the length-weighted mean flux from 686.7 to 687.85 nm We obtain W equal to 1.0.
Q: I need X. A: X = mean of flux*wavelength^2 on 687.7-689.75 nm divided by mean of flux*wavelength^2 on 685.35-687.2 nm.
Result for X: 1.02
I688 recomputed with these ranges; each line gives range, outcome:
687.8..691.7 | 172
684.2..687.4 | 171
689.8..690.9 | 169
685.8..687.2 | 168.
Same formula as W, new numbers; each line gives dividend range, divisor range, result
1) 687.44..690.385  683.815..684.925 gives 1.00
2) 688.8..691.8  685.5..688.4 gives 1.01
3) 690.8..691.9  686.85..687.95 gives 1.03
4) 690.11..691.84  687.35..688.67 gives 1.01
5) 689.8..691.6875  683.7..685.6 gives 1.00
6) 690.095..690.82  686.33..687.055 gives 1.02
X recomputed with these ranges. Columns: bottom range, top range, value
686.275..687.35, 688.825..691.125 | 1.03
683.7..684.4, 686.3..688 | 1.04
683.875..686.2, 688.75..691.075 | 1.00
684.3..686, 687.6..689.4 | 1.00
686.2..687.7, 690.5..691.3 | 1.05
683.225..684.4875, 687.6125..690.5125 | 1.03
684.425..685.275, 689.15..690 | 0.96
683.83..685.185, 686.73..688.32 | 1.01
